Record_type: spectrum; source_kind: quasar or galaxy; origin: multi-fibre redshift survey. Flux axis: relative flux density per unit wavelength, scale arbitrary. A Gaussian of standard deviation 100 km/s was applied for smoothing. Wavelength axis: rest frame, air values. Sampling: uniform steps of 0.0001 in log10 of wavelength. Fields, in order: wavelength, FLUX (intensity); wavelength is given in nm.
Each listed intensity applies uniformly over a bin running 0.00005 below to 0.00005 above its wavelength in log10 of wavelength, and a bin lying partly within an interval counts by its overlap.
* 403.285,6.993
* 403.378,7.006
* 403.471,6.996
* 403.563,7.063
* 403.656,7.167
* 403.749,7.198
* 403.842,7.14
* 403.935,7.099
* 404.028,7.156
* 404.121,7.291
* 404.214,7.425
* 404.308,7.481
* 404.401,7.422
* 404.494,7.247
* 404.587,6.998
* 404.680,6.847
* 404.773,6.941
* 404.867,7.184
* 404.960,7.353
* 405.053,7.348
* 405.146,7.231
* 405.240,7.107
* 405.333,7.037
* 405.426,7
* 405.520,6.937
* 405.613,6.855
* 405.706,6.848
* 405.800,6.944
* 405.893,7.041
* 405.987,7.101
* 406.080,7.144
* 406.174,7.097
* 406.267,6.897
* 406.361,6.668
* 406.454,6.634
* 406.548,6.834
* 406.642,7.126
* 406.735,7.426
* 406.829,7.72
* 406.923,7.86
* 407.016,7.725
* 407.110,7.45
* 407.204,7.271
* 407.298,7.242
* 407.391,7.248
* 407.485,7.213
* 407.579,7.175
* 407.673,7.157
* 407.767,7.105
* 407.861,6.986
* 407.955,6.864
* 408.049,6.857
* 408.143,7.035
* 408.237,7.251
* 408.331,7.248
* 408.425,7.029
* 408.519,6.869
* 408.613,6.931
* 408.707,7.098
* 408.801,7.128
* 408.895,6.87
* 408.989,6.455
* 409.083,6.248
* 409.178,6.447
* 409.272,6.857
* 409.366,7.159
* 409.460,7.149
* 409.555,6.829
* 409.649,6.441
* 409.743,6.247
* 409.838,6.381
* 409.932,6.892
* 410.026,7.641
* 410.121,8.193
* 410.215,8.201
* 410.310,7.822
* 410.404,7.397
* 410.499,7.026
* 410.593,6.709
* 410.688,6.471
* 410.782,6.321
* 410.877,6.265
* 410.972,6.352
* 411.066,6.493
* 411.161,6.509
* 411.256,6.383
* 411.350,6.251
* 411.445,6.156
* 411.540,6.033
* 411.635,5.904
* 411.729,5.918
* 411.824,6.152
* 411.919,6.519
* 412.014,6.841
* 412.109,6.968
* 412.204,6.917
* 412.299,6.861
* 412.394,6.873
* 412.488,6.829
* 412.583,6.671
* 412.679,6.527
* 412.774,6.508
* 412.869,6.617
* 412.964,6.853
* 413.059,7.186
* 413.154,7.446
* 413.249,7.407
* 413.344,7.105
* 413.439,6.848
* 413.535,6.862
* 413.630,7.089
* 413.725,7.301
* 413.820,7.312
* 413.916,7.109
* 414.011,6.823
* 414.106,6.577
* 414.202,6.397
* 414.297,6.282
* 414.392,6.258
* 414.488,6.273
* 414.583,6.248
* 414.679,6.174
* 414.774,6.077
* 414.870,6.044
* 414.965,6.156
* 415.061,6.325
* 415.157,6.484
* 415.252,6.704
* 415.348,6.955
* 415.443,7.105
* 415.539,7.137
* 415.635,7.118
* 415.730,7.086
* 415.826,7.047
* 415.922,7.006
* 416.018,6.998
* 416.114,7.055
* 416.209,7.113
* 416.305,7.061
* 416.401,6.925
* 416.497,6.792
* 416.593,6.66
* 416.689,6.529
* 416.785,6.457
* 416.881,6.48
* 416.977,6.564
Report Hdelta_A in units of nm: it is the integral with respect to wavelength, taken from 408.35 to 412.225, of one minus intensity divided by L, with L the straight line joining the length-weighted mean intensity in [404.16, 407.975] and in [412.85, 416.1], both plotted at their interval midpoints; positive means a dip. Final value 0.12 nm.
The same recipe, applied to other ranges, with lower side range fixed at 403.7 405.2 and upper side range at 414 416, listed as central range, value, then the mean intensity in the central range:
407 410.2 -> -0.029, 7.03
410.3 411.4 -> 0.033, 6.63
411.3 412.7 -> 0.055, 6.49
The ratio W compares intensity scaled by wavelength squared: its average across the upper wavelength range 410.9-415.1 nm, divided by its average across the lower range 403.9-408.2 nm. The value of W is 0.96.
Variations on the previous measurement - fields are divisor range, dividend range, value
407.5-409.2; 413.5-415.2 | 0.97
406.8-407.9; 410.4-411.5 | 0.90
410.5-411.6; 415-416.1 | 1.10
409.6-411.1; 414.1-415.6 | 0.95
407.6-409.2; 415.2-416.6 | 1.05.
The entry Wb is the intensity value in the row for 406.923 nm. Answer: 7.86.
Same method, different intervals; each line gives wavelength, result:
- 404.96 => 7.353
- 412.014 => 6.841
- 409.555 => 6.829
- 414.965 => 6.156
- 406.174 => 7.097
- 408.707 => 7.098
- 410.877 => 6.265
